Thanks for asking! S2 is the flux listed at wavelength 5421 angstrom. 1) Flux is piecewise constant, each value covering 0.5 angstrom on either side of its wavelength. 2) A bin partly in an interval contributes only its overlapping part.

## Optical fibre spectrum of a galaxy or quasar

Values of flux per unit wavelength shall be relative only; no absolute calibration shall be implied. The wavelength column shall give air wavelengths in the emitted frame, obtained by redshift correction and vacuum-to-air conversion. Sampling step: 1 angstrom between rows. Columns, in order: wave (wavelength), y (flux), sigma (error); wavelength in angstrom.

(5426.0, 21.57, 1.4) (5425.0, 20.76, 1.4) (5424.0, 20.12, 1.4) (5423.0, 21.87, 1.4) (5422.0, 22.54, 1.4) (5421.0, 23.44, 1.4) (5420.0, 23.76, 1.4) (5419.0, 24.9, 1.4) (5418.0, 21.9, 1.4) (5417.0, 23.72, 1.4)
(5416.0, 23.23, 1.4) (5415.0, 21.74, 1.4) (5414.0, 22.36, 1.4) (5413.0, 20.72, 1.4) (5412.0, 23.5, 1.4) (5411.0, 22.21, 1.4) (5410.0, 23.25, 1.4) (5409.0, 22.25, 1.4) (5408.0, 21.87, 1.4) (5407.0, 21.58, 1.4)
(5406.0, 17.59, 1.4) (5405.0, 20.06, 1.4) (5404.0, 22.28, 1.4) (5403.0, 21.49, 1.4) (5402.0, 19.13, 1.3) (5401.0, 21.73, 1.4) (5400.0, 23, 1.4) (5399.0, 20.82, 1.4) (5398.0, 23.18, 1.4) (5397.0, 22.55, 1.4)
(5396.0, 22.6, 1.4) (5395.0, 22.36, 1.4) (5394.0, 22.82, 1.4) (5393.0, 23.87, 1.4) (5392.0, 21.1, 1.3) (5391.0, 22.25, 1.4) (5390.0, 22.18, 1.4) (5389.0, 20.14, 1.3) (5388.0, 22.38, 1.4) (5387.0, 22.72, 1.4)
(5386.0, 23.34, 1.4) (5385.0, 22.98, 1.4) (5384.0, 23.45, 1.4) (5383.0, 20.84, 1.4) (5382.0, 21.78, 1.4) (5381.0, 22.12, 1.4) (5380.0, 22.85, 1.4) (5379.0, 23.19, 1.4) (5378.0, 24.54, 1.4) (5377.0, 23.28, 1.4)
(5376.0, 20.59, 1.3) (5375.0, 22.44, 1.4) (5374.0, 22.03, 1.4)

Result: 23.44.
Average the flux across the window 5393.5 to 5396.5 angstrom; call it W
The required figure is 22.6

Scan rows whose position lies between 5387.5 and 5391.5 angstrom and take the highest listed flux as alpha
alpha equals 22.38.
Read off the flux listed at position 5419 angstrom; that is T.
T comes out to 24.9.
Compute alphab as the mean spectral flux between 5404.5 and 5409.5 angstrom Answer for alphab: 20.7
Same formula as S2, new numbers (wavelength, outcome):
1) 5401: 21.73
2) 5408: 21.87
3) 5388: 22.38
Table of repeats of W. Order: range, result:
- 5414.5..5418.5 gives 22.6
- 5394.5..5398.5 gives 22.7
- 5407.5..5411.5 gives 22.4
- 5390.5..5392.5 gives 21.7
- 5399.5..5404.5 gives 21.5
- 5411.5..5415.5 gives 22.1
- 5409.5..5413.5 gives 22.4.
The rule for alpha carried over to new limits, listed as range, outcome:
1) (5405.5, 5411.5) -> 23.25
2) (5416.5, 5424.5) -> 24.9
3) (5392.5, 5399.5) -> 23.87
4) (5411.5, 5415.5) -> 23.5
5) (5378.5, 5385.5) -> 23.45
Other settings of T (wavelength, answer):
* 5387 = 22.72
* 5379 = 23.19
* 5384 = 23.45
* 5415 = 21.74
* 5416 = 23.23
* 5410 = 23.25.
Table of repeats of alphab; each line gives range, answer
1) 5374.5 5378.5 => 22.7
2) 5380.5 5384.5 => 22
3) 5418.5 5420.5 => 24.3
